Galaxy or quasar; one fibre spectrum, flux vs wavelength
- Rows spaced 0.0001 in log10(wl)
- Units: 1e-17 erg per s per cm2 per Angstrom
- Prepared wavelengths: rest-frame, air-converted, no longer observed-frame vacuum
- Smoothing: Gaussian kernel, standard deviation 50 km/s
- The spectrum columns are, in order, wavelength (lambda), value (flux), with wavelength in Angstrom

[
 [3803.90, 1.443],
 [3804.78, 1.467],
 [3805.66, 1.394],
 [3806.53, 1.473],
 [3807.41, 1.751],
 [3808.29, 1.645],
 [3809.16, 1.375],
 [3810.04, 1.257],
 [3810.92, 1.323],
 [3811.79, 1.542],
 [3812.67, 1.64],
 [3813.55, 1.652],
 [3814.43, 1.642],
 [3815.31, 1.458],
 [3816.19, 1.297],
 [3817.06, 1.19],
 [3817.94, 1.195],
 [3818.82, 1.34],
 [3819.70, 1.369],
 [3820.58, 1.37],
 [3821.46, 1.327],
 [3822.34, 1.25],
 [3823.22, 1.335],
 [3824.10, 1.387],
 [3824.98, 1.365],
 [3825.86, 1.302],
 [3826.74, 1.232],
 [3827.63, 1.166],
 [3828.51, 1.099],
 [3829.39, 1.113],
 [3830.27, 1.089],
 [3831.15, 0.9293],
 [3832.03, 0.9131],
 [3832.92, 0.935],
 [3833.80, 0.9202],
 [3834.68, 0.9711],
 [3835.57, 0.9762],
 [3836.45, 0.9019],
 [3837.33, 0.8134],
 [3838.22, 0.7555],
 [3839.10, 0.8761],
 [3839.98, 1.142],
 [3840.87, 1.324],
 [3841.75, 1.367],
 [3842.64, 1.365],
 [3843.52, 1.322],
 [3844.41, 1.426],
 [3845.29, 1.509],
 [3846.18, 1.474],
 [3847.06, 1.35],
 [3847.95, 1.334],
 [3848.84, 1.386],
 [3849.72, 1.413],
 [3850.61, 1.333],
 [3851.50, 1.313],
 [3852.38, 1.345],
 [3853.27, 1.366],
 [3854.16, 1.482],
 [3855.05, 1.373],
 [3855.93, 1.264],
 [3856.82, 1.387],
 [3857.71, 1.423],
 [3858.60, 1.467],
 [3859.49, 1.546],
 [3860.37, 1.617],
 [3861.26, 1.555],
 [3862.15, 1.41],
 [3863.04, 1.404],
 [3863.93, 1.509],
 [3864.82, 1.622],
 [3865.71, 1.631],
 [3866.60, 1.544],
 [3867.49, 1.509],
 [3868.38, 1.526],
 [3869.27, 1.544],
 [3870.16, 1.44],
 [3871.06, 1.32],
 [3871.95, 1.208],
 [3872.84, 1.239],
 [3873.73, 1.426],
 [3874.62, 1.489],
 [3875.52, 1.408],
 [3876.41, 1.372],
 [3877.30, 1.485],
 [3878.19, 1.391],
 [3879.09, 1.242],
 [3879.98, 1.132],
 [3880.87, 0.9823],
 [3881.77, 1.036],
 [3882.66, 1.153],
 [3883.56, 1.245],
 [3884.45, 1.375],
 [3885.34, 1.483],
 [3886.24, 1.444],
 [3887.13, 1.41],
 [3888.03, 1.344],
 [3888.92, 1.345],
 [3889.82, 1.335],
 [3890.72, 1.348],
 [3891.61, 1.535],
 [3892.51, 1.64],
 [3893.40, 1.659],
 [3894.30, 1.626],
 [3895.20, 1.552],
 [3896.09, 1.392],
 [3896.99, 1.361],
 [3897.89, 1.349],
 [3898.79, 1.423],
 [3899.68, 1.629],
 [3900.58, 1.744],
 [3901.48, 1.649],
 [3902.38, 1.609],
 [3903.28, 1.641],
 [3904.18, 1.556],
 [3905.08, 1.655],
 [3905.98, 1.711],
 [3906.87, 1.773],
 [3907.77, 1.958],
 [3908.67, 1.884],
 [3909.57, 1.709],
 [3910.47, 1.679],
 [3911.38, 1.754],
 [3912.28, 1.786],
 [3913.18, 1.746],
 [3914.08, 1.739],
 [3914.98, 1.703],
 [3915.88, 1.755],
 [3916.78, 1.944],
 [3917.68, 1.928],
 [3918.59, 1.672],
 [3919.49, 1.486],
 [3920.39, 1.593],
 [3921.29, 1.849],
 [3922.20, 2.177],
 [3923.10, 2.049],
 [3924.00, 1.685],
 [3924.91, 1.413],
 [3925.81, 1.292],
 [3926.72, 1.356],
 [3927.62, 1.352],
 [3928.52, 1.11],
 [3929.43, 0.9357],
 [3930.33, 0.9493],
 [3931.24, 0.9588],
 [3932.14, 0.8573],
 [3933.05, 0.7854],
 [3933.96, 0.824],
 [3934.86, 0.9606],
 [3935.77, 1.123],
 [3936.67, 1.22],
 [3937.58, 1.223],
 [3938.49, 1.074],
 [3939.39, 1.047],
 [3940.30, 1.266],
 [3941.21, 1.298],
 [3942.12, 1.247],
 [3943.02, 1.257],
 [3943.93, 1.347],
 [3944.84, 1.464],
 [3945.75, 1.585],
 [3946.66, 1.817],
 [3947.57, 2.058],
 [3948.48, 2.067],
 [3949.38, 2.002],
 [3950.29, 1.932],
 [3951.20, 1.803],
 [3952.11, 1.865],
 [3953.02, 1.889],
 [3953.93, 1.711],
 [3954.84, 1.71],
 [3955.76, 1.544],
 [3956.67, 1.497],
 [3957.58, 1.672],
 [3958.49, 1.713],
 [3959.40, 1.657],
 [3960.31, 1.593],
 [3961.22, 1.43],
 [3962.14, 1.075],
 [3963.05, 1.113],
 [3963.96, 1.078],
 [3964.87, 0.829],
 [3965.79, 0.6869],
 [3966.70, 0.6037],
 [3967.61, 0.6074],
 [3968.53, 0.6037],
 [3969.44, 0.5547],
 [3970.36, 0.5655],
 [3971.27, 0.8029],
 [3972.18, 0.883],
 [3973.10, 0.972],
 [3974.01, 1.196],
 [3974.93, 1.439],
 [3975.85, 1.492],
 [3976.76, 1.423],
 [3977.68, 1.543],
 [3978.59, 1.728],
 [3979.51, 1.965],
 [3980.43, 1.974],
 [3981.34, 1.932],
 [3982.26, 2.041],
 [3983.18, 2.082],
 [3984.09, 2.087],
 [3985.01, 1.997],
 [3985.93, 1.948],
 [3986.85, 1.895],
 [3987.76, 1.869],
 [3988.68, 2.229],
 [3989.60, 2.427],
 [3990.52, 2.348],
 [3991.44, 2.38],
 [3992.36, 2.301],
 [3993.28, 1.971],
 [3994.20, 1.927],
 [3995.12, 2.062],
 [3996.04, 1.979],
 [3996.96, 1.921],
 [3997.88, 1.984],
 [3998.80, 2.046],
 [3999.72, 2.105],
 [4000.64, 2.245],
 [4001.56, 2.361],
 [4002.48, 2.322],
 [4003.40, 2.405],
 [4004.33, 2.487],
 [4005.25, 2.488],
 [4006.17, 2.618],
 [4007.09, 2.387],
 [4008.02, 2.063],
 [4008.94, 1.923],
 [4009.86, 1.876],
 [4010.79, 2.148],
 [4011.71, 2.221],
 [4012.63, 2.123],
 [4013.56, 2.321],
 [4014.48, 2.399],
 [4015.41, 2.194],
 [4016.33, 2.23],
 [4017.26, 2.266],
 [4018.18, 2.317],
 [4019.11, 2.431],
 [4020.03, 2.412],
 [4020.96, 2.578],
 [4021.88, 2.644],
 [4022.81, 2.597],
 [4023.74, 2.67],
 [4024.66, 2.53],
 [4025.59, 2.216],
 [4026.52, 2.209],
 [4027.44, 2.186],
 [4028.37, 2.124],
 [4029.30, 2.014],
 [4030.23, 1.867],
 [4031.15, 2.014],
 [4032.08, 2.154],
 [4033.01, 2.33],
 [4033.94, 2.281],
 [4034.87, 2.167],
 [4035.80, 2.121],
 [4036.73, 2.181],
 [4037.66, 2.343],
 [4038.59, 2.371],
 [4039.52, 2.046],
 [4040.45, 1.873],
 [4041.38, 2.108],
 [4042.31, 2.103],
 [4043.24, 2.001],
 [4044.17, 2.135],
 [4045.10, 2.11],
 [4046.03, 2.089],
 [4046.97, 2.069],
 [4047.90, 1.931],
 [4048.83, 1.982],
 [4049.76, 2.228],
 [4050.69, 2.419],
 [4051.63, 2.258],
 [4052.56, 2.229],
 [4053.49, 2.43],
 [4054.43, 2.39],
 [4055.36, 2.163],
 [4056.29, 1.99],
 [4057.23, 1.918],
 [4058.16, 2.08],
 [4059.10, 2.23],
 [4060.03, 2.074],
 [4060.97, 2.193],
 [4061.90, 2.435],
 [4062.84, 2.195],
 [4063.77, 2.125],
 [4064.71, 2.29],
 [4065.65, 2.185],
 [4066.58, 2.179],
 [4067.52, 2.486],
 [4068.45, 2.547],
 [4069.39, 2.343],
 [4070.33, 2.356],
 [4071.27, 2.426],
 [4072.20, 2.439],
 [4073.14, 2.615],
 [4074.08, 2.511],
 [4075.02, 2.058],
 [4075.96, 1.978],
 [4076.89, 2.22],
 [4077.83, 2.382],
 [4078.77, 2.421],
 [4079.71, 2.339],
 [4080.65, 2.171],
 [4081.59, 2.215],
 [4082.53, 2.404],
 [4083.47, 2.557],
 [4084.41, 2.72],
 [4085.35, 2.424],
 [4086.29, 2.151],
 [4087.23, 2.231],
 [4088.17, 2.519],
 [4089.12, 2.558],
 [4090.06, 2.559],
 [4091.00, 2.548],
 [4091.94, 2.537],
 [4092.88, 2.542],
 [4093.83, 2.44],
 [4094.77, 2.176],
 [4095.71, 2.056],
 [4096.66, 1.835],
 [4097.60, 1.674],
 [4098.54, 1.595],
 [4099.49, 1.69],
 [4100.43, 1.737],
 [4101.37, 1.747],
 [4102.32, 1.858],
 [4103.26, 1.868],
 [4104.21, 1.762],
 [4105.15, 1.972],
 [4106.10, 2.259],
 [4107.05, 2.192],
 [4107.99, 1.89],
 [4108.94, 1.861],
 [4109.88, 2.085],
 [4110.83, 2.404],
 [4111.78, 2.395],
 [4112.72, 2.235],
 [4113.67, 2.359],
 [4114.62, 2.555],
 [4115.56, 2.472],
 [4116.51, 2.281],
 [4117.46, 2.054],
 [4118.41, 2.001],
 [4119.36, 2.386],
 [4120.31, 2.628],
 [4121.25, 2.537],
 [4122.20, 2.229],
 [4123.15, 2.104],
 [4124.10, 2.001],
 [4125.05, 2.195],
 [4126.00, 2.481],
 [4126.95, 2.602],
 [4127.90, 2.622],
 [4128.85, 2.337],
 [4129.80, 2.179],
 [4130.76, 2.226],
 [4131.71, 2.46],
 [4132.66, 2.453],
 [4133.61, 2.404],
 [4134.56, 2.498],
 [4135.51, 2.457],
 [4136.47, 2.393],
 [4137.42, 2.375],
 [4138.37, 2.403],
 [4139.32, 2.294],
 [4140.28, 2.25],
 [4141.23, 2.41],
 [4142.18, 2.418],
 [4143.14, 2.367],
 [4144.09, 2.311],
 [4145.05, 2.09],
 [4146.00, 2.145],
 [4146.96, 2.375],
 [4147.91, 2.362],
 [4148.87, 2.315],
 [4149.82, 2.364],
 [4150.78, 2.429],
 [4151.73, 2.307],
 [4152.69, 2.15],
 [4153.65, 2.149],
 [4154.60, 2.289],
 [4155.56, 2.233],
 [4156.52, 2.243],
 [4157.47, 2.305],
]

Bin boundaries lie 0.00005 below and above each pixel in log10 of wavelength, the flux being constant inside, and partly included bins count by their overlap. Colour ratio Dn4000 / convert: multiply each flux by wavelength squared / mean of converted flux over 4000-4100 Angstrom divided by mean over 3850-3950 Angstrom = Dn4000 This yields 1.66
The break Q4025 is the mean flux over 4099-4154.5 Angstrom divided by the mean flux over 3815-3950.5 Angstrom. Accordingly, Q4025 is 1.61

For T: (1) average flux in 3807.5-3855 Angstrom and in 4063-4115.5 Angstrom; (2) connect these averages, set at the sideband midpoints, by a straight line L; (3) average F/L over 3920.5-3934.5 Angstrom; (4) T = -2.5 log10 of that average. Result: 0.23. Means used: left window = 1.27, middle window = 1.31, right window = 2.23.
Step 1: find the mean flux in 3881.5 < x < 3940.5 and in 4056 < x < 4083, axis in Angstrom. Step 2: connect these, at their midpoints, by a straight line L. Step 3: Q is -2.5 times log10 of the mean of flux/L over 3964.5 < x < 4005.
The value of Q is 0.09 mag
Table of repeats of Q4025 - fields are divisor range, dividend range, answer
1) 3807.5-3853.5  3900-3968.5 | 1.17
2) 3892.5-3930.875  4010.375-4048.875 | 1.38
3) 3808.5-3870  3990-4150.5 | 1.70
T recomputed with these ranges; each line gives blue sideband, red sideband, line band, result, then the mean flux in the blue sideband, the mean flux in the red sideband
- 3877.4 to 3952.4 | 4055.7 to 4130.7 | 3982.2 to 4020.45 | -0.18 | 1.49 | 2.24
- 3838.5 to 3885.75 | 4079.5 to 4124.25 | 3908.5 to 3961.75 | 0.07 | 1.37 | 2.21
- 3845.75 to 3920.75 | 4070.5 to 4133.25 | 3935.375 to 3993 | 0.17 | 1.5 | 2.25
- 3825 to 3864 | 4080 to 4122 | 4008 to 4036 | -0.18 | 1.25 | 2.21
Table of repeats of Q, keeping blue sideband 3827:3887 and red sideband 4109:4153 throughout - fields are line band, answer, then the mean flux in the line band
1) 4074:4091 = -0.10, 2.36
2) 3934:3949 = 0.18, 1.37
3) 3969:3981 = 0.34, 1.28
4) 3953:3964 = 0.11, 1.52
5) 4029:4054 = -0.08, 2.14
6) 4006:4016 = -0.17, 2.19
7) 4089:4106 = 0.07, 2.06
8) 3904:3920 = -0.16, 1.75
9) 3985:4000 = -0.15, 2.08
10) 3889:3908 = -0.08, 1.57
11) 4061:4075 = -0.13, 2.35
